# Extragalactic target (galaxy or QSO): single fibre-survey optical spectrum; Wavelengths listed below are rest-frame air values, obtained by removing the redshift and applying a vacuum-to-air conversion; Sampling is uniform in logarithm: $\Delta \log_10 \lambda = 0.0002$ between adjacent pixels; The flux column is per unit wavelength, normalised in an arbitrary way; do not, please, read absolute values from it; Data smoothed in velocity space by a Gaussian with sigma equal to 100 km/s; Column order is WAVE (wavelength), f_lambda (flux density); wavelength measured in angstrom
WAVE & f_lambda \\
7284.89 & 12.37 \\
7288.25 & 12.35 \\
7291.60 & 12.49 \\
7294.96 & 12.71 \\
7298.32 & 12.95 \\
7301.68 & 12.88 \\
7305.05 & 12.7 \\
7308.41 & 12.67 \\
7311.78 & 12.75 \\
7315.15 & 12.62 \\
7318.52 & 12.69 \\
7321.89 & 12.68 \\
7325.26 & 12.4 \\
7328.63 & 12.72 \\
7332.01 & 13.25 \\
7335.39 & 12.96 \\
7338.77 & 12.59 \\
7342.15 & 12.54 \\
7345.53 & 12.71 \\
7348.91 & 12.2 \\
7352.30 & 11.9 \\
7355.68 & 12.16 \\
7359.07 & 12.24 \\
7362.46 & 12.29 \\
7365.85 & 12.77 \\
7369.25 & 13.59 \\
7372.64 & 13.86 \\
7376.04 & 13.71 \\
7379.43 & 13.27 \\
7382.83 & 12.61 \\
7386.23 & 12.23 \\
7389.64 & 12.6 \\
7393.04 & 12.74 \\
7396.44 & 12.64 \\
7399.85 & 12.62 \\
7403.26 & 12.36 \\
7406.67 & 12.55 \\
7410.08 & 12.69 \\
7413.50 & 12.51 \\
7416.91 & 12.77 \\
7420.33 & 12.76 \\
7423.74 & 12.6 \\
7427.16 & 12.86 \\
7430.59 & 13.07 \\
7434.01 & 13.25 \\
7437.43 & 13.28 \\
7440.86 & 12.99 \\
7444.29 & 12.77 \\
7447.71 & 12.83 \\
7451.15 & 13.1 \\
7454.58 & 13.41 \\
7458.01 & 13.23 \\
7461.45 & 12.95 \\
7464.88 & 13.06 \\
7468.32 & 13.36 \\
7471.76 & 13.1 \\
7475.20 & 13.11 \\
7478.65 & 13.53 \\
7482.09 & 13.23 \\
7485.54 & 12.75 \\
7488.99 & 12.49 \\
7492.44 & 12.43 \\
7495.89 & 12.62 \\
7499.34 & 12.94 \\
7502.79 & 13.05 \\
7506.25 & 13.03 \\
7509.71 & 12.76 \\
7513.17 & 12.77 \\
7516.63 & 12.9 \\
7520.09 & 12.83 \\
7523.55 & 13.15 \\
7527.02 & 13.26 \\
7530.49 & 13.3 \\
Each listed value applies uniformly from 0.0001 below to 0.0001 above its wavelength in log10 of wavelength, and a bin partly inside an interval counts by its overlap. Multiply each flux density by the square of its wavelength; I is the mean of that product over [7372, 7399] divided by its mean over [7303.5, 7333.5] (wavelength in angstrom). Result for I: 1.03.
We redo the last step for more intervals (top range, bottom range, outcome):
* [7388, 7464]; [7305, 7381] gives 1.03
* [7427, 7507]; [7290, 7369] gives 1.07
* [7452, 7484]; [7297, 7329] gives 1.08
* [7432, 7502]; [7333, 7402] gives 1.05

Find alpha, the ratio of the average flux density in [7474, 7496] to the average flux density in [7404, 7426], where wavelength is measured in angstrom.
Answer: 1.02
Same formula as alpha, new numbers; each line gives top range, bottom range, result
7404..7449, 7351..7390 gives 1.00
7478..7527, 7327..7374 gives 1.02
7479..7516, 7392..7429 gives 1.02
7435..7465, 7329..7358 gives 1.04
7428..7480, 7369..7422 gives 1.02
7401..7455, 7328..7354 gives 1.02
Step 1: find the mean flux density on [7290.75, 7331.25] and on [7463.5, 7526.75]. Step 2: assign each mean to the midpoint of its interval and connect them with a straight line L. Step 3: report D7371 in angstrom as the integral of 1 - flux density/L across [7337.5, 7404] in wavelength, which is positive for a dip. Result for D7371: 0.5 angstrom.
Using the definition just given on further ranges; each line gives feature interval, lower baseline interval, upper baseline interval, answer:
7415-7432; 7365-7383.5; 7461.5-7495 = 0.50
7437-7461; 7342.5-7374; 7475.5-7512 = -0.51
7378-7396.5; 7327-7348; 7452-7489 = 0.33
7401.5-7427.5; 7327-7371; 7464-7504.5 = 0.32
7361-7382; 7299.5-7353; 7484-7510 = -0.91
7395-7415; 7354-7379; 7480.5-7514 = 0.55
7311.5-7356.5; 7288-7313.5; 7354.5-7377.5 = 0.86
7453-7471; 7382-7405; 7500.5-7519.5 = -0.63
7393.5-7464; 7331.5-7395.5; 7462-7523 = -0.11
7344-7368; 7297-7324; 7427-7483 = 0.96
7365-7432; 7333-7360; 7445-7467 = -0.49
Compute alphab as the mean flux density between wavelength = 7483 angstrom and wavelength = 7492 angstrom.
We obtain 12.6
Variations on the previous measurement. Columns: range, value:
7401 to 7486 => 13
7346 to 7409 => 12.7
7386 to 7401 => 12.6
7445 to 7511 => 13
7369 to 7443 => 12.9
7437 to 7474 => 13.1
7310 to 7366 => 12.6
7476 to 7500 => 12.9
